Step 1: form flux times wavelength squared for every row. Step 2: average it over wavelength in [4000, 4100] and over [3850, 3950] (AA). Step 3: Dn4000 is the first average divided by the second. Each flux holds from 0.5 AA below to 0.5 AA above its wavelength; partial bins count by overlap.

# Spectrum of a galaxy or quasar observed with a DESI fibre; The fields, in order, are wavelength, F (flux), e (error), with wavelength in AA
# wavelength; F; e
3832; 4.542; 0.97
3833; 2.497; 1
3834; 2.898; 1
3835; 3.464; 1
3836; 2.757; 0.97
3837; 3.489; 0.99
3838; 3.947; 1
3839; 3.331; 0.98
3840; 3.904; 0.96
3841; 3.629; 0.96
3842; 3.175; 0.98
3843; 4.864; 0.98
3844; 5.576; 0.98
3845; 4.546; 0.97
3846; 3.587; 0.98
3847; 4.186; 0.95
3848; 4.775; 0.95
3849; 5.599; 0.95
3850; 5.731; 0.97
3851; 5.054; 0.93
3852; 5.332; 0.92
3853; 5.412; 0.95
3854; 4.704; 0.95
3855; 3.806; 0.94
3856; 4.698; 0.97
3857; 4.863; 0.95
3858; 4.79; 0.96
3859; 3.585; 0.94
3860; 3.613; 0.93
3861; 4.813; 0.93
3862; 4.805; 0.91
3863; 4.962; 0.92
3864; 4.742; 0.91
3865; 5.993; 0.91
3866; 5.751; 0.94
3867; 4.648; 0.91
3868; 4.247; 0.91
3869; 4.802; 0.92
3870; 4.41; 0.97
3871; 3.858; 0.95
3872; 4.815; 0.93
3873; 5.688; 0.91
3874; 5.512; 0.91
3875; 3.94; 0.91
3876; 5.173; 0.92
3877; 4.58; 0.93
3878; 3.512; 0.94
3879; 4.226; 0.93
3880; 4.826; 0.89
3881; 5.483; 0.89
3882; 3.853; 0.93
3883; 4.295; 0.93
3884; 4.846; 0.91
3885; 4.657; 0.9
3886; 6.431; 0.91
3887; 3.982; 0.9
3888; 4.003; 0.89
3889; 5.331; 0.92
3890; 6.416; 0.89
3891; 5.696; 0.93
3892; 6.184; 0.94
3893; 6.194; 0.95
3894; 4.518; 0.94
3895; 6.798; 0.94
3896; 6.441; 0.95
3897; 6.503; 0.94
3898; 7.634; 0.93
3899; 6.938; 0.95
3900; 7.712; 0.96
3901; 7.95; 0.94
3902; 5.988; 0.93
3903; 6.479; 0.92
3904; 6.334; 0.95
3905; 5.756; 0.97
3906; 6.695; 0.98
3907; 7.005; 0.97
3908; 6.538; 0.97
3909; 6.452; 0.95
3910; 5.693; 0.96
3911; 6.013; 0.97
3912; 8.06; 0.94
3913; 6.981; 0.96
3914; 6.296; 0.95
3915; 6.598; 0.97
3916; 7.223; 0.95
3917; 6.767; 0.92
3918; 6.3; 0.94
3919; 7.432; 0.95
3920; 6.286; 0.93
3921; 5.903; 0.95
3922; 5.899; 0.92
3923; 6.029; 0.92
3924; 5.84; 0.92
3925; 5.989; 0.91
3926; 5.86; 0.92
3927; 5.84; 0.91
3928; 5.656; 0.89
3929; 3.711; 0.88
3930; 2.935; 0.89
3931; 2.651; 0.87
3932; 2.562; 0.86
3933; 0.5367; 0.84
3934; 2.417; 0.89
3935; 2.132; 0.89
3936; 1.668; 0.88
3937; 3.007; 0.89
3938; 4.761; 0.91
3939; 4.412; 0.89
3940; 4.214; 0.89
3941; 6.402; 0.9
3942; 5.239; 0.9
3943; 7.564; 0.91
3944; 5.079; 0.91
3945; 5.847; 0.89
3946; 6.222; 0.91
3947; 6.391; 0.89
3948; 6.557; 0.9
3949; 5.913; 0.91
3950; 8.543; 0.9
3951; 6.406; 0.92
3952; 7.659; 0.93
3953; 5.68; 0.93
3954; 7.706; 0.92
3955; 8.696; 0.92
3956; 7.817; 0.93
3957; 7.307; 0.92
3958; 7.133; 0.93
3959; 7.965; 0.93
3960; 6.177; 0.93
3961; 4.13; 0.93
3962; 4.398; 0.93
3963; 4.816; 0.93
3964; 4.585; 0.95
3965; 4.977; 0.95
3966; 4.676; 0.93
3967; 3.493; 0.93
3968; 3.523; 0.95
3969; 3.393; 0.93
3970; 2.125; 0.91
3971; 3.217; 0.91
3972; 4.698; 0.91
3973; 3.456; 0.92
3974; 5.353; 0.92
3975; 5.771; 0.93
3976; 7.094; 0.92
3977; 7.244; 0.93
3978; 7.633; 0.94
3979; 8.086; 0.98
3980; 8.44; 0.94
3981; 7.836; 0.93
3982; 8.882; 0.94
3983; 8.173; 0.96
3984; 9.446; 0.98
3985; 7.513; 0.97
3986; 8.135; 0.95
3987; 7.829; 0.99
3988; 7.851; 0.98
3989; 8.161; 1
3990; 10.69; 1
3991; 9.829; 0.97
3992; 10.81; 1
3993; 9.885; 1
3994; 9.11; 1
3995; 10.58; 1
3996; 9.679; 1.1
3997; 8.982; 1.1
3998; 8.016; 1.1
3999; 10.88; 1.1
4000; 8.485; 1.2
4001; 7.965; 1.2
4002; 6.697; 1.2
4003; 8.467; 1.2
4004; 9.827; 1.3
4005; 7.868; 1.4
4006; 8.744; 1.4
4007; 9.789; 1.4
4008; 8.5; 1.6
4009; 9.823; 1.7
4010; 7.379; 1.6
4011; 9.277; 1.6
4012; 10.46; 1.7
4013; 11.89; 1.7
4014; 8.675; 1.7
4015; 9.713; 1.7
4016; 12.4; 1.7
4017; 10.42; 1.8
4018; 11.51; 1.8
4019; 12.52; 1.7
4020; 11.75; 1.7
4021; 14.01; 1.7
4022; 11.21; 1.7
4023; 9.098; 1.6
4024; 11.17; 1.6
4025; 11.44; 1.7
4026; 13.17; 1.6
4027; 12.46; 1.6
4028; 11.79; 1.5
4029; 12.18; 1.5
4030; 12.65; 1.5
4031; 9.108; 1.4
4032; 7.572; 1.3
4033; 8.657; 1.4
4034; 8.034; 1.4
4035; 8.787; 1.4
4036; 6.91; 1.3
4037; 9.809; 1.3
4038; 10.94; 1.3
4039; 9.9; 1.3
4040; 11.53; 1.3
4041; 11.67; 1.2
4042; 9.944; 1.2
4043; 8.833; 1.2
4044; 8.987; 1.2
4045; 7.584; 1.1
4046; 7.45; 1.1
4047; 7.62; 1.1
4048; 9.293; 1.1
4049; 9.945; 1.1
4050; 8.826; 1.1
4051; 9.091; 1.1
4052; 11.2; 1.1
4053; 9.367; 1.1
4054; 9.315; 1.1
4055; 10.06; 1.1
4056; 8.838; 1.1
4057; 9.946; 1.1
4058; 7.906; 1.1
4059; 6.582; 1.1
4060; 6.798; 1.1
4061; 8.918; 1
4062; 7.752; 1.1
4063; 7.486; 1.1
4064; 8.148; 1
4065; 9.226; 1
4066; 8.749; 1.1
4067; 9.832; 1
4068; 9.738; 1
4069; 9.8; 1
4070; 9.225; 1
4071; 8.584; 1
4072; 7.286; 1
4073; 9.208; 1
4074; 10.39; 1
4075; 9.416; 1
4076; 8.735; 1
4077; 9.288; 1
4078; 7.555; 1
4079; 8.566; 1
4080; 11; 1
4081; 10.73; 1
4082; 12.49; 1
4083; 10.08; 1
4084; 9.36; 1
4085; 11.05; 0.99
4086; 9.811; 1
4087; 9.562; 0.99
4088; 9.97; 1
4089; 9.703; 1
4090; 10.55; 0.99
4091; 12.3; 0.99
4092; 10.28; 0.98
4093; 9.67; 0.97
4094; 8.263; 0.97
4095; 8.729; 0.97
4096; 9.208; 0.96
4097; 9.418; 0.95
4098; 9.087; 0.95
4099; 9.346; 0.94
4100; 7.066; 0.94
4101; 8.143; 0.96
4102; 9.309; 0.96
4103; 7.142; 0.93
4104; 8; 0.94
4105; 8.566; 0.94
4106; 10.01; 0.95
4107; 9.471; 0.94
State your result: 1.9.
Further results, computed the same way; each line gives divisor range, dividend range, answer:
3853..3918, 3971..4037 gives 1.77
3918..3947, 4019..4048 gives 2.24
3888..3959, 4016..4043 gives 1.91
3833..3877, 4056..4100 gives 2.32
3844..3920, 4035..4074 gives 1.79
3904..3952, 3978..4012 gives 1.66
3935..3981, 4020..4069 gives 1.77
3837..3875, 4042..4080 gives 2.12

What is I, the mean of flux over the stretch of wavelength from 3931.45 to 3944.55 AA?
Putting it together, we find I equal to 3.85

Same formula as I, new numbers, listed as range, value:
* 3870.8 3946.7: 5.42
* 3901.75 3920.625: 6.58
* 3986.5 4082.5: 9.54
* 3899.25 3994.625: 6.16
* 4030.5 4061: 9.02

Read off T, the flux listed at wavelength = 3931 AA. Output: 2.651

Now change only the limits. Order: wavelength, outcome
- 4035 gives 8.787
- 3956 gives 7.817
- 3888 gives 4.003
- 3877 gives 4.58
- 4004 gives 9.827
